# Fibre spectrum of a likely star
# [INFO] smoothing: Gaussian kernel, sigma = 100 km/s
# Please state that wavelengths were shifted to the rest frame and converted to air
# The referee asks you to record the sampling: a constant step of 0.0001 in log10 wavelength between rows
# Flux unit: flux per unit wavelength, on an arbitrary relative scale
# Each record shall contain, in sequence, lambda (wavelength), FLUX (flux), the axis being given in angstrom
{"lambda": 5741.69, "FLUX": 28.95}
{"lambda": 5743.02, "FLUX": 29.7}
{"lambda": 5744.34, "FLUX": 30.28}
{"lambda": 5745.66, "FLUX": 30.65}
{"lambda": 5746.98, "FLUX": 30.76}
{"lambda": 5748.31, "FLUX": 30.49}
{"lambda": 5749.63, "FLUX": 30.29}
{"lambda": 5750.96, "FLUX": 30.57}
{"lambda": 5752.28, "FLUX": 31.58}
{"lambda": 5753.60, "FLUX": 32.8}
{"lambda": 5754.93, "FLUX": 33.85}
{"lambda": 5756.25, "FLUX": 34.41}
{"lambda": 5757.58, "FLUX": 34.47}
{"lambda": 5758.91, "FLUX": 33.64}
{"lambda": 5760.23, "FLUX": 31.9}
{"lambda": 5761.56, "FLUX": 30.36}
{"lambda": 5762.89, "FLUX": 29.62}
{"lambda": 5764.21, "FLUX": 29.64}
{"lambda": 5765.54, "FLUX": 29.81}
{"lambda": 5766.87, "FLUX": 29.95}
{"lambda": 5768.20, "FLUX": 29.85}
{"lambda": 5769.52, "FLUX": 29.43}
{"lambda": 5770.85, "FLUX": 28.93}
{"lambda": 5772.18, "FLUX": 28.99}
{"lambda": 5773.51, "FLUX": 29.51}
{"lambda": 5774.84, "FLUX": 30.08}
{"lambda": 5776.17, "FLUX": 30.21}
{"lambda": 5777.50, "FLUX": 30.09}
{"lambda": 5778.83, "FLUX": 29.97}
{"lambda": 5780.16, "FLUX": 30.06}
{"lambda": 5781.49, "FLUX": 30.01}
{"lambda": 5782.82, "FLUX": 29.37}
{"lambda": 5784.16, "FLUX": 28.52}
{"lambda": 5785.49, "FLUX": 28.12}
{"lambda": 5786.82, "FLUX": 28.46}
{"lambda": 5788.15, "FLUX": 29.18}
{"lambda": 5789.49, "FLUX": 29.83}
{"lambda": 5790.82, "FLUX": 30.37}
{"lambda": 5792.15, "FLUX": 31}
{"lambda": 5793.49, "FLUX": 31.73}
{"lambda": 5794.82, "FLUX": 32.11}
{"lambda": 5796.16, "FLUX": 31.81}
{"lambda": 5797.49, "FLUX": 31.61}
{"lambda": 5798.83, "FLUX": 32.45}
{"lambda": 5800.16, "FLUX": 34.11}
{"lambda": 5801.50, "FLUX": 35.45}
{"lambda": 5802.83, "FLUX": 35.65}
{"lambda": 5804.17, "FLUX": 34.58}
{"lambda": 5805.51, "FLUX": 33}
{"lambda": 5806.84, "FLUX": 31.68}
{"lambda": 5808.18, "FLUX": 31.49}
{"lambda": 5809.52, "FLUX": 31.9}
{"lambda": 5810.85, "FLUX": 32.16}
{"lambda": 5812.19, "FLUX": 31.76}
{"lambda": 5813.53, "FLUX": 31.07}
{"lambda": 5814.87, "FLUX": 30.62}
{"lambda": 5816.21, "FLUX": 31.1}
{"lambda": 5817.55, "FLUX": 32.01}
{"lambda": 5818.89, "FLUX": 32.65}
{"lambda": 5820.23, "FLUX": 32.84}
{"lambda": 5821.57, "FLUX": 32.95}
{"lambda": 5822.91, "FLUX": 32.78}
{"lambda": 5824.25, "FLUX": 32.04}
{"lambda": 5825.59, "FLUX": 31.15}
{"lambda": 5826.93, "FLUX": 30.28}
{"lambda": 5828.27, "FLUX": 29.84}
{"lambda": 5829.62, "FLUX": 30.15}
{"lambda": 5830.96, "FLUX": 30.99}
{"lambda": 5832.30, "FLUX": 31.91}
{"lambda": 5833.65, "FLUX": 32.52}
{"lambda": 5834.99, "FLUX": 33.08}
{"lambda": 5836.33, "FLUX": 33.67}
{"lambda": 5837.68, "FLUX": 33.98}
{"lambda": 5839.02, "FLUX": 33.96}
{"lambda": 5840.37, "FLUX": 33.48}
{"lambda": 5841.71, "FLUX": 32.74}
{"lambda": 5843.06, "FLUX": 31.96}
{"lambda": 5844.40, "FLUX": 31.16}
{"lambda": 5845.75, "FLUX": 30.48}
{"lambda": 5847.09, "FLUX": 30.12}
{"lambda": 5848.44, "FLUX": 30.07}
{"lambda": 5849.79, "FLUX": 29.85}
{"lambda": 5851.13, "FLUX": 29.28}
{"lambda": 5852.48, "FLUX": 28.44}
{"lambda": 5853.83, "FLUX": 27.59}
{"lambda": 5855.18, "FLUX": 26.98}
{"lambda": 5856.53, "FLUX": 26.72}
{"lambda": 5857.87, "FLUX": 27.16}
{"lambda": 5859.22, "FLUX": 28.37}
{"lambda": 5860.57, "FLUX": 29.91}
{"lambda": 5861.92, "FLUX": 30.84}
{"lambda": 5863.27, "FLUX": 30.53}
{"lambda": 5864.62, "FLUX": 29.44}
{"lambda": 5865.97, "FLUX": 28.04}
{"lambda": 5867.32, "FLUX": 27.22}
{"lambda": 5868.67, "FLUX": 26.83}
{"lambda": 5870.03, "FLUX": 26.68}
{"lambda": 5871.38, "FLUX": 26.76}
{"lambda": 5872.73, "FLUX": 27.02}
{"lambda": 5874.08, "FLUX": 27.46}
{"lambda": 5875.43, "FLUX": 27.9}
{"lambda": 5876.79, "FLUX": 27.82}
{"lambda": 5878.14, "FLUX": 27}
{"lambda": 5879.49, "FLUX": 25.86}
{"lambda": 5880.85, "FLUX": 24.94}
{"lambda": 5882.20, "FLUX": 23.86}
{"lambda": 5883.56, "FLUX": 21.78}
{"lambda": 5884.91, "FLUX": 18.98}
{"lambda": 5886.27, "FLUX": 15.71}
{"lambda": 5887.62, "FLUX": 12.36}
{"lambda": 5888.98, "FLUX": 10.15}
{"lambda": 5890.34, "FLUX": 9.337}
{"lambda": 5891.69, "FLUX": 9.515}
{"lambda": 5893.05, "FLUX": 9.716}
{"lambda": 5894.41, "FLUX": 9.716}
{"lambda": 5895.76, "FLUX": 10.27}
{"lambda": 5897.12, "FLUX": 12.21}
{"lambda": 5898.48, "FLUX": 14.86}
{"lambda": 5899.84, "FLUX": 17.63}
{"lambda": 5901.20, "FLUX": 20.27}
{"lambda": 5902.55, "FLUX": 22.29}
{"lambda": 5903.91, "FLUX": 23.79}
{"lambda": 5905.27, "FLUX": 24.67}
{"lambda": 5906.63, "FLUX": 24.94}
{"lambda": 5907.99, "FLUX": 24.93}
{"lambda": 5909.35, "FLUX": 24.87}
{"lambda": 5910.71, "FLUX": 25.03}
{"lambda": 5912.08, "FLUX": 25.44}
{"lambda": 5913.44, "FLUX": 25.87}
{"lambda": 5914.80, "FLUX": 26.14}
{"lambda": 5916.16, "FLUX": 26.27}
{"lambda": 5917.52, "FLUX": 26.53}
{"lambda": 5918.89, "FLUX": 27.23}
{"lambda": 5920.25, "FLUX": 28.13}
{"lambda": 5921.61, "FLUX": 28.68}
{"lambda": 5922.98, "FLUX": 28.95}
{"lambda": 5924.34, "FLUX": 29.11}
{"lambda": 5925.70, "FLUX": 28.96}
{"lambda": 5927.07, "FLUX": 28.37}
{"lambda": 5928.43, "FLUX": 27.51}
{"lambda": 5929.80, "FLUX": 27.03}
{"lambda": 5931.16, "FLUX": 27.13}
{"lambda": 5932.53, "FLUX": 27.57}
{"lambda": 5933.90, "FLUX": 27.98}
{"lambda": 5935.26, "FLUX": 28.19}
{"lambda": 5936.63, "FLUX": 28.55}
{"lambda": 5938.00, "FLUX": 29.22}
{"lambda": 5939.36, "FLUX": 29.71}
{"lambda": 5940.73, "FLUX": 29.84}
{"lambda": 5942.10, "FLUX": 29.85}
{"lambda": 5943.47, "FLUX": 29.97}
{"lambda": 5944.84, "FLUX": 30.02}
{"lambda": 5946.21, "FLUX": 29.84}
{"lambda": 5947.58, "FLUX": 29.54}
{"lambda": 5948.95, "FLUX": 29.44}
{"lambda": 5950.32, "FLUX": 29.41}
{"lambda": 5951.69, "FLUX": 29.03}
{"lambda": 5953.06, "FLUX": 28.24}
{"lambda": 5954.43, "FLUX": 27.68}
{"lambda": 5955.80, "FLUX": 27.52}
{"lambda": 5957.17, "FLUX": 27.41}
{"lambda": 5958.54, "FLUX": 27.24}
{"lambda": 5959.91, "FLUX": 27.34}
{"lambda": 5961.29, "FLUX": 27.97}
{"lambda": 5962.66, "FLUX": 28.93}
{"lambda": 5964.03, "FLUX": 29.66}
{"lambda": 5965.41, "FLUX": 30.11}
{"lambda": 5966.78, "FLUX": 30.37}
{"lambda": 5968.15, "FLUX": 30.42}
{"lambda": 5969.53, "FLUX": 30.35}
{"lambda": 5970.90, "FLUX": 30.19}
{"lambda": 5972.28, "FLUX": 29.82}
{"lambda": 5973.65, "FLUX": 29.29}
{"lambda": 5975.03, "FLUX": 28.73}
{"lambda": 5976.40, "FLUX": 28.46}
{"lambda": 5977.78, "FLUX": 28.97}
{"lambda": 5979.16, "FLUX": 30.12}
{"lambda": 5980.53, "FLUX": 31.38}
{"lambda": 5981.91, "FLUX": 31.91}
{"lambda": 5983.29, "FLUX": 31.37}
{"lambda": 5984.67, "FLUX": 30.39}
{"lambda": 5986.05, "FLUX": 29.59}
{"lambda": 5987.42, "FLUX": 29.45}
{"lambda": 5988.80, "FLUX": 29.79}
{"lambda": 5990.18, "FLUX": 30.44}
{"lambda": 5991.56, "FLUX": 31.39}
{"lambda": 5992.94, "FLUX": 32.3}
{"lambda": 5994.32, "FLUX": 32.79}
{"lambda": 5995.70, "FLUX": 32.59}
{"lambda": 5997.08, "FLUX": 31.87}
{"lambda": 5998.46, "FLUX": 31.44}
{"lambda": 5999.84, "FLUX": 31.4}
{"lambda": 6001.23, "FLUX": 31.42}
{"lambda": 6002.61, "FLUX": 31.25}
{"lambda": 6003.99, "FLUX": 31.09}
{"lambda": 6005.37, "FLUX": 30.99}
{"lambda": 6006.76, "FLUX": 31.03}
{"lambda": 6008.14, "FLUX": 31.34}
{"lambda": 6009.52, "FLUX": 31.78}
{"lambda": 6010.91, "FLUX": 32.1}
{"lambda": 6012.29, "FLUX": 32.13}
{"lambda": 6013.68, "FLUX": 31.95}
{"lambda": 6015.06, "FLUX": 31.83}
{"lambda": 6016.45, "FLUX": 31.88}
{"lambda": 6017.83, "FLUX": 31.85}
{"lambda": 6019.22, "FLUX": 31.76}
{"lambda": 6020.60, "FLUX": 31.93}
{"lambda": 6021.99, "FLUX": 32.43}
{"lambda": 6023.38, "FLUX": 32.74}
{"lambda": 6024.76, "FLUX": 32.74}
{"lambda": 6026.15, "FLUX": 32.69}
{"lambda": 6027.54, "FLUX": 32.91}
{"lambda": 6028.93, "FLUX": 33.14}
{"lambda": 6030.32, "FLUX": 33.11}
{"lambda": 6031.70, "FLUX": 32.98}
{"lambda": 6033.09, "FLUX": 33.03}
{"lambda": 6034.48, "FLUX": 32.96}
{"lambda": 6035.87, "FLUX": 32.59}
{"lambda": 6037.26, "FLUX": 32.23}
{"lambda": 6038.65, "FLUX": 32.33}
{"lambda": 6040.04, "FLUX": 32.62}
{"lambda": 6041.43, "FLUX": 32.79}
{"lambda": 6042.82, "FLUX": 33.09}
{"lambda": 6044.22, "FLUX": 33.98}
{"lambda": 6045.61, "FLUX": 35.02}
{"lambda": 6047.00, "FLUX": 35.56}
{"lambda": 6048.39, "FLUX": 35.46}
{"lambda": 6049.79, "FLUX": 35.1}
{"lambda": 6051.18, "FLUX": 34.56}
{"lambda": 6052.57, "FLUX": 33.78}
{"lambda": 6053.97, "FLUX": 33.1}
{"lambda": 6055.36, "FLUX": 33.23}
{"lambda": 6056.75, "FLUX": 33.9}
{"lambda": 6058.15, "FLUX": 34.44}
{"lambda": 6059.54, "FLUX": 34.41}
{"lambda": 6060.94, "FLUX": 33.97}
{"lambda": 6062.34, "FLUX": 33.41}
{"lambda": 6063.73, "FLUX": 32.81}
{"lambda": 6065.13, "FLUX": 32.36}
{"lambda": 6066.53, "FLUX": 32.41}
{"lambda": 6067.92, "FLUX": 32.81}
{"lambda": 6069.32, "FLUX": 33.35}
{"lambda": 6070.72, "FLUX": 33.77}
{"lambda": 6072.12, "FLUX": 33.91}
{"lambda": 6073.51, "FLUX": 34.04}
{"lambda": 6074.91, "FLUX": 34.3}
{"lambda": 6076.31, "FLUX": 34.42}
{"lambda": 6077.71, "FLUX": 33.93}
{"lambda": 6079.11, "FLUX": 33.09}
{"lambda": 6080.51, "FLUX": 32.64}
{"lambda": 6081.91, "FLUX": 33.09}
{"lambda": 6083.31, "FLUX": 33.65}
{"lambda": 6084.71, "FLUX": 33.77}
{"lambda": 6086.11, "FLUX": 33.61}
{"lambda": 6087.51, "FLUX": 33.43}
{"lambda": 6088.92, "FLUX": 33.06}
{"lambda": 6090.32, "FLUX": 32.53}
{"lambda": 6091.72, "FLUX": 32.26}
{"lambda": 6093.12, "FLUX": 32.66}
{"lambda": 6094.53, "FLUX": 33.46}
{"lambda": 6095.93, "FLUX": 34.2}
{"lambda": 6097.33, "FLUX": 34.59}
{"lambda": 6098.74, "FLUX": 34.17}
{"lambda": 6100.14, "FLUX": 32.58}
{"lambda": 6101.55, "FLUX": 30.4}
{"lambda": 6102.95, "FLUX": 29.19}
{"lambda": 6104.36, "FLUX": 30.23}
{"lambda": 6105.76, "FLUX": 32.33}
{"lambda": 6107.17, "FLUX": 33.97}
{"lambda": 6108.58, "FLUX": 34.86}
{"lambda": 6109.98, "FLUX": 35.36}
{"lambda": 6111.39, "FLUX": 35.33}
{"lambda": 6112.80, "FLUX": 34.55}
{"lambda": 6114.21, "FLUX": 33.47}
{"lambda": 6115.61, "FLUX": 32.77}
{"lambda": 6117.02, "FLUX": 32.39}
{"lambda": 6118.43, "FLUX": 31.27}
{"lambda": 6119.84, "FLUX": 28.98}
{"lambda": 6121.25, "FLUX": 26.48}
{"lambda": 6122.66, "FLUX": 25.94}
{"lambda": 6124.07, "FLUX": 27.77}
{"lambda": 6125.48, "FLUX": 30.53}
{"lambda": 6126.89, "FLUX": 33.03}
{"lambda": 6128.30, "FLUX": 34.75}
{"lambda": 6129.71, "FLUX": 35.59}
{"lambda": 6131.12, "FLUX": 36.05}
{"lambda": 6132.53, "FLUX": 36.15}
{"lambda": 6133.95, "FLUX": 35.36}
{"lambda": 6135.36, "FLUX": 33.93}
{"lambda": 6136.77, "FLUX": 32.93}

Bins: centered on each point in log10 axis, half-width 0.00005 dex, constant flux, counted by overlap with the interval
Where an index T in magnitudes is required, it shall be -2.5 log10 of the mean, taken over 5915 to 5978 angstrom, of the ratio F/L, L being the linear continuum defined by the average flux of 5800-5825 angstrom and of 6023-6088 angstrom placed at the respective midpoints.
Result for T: 0.15 mag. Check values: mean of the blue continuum 32.6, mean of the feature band 28.7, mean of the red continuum 33.5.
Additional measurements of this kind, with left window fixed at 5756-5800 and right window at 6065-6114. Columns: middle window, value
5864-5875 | 0.14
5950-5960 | 0.15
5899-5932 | 0.22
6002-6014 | 0.04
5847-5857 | 0.09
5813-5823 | -0.04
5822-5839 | -0.04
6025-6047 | -0.01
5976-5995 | 0.06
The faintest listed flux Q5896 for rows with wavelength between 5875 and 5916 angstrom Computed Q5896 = 9.337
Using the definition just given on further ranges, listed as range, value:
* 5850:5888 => 12.36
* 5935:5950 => 28.19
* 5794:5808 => 31.61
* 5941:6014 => 27.24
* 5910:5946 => 25.03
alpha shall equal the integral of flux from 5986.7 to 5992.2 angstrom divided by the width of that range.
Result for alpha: 30.3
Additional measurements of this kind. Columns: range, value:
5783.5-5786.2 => 28.4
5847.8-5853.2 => 29.4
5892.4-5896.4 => 9.91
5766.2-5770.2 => 29.8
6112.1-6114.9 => 34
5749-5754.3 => 31.3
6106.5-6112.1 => 34.9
